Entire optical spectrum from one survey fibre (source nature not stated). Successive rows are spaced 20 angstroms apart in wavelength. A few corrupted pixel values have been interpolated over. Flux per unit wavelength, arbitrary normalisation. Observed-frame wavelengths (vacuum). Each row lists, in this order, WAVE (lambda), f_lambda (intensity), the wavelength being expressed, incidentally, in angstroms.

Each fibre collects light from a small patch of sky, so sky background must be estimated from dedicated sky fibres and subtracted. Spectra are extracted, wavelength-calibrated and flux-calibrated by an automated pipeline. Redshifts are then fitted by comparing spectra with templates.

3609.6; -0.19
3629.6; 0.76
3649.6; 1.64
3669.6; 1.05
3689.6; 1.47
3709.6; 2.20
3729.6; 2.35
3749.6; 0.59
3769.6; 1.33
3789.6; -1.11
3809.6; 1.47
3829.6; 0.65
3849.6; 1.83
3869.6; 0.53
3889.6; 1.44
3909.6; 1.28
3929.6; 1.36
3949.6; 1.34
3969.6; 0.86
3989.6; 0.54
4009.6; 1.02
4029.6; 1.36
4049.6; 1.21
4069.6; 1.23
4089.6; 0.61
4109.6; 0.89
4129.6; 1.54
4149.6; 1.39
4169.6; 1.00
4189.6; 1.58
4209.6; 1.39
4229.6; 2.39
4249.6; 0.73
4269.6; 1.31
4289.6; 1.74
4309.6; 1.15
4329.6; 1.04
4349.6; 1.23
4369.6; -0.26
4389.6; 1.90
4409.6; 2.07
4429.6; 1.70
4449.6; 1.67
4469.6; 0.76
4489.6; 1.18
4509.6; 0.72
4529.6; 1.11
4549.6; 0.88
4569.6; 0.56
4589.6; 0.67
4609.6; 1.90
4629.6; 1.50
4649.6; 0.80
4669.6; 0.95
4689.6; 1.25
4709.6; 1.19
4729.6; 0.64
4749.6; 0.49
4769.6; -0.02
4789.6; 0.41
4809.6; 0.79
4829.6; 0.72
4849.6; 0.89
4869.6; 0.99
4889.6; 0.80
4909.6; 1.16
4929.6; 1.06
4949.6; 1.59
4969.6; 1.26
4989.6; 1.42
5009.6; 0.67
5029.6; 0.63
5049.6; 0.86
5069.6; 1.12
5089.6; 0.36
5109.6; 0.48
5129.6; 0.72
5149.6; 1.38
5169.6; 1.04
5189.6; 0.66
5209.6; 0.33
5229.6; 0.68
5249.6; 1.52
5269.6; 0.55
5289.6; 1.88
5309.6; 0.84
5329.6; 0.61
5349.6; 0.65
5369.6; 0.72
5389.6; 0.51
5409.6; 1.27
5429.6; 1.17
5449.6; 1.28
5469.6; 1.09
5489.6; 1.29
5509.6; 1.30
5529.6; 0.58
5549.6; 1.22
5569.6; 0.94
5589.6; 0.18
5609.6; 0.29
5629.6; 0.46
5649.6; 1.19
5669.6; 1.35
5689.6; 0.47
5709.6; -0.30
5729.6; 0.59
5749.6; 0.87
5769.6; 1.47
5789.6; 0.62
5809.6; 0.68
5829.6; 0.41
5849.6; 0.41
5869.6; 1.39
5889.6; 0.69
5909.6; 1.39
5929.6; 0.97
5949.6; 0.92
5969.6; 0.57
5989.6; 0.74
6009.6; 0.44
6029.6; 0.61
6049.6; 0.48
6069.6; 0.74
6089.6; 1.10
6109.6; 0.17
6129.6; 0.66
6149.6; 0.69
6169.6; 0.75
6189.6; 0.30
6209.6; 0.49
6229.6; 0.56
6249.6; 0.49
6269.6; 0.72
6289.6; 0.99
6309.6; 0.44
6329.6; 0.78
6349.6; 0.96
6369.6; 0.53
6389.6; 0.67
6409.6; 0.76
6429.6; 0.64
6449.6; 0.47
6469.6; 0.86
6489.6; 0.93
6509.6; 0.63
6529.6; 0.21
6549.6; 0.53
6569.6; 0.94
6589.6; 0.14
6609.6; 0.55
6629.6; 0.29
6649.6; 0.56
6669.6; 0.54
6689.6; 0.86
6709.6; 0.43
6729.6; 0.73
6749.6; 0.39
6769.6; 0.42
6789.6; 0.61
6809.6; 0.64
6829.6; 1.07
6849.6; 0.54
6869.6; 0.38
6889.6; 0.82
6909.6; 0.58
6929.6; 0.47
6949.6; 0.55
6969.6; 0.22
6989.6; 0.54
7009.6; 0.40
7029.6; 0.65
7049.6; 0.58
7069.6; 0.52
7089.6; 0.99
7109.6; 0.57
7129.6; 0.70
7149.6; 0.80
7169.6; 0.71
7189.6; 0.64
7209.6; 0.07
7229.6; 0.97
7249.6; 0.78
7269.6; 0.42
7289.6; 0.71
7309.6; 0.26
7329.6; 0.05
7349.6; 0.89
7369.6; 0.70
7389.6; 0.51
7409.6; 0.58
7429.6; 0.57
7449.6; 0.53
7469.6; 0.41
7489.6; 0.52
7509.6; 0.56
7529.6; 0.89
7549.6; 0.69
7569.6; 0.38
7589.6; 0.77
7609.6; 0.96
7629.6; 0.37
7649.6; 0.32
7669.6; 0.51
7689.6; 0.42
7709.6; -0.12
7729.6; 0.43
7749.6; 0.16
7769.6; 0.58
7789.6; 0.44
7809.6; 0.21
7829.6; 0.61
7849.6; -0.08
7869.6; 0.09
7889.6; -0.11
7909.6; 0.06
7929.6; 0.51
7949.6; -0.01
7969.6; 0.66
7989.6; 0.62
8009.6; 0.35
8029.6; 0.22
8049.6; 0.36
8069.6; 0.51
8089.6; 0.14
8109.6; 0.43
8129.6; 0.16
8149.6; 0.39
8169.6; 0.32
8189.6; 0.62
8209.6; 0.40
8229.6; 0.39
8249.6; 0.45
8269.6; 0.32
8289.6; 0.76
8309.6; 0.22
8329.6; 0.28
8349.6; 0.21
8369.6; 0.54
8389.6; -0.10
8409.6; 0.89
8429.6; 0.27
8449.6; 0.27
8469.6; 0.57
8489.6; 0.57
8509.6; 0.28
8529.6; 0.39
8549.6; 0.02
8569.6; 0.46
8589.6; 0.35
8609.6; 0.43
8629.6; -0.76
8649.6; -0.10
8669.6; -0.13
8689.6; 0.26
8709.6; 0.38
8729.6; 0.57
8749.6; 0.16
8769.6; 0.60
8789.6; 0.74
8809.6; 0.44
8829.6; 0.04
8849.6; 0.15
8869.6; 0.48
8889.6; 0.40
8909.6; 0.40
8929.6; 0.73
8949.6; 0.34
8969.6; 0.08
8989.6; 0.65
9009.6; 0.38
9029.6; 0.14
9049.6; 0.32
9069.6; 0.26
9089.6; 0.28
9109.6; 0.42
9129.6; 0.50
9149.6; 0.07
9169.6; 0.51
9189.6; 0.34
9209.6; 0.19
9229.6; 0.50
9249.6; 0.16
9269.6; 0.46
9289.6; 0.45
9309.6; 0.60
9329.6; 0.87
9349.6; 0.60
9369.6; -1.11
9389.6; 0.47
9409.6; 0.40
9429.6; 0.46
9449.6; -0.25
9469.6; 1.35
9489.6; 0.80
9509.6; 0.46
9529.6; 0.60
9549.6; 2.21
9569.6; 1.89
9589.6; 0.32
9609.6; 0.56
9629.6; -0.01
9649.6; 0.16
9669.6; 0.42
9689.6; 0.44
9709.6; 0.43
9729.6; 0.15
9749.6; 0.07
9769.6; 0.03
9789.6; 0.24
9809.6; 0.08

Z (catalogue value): 1.564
